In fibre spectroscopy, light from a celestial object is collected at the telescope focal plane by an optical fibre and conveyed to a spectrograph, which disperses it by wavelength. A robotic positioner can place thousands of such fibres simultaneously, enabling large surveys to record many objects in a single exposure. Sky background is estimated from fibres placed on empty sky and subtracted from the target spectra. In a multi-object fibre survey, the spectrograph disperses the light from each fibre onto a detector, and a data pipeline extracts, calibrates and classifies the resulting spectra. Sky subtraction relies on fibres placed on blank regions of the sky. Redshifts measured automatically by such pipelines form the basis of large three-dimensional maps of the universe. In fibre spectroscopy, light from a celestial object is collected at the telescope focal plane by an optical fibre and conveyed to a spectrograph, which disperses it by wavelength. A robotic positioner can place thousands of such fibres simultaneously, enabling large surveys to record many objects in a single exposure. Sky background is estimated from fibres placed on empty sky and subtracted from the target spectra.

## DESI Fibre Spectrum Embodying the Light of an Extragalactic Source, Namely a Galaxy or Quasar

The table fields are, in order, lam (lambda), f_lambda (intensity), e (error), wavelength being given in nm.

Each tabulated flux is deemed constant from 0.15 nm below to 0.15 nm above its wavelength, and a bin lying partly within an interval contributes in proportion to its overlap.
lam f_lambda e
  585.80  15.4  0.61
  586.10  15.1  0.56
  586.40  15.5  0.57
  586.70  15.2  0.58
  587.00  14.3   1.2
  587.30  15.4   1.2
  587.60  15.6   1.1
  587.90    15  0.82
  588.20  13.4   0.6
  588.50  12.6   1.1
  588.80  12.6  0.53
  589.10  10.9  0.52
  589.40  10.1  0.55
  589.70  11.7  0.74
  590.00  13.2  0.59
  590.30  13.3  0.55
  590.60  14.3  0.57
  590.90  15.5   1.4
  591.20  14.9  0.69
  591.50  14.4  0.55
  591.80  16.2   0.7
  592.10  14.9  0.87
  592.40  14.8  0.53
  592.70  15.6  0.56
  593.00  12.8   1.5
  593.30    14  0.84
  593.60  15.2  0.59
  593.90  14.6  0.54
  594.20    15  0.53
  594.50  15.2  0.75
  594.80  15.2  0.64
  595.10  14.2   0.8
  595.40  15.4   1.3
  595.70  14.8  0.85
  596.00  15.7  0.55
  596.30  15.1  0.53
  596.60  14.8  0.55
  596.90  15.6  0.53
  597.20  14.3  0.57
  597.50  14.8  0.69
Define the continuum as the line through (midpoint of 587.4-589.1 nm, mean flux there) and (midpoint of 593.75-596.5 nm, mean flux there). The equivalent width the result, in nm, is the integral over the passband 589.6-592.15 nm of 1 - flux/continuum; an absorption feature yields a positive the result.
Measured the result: -0.02 nm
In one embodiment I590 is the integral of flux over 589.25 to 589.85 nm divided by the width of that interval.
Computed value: 10.9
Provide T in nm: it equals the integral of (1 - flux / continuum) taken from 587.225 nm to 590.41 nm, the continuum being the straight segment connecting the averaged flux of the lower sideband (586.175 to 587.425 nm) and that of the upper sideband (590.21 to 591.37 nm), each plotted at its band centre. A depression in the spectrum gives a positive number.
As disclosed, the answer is 0.39 nm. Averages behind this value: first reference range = 15.1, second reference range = 14.6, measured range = 13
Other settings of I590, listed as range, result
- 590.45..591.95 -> 15.1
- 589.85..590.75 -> 13.6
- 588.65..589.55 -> 11.2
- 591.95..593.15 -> 14.5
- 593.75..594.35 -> 14.8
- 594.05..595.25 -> 14.9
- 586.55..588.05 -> 15.1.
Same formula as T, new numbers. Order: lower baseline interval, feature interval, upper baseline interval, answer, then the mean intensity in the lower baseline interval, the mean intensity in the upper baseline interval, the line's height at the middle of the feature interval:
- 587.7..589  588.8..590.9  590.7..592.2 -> 0.260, 13.4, 15.2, 14.2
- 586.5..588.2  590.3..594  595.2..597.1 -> 0.091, 15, 15.2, 15.1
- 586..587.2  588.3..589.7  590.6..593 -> 0.315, 15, 15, 15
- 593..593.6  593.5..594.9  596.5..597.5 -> -0.080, 14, 14.9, 14.2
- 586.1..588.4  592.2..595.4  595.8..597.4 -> 0.069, 14.9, 15.1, 15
